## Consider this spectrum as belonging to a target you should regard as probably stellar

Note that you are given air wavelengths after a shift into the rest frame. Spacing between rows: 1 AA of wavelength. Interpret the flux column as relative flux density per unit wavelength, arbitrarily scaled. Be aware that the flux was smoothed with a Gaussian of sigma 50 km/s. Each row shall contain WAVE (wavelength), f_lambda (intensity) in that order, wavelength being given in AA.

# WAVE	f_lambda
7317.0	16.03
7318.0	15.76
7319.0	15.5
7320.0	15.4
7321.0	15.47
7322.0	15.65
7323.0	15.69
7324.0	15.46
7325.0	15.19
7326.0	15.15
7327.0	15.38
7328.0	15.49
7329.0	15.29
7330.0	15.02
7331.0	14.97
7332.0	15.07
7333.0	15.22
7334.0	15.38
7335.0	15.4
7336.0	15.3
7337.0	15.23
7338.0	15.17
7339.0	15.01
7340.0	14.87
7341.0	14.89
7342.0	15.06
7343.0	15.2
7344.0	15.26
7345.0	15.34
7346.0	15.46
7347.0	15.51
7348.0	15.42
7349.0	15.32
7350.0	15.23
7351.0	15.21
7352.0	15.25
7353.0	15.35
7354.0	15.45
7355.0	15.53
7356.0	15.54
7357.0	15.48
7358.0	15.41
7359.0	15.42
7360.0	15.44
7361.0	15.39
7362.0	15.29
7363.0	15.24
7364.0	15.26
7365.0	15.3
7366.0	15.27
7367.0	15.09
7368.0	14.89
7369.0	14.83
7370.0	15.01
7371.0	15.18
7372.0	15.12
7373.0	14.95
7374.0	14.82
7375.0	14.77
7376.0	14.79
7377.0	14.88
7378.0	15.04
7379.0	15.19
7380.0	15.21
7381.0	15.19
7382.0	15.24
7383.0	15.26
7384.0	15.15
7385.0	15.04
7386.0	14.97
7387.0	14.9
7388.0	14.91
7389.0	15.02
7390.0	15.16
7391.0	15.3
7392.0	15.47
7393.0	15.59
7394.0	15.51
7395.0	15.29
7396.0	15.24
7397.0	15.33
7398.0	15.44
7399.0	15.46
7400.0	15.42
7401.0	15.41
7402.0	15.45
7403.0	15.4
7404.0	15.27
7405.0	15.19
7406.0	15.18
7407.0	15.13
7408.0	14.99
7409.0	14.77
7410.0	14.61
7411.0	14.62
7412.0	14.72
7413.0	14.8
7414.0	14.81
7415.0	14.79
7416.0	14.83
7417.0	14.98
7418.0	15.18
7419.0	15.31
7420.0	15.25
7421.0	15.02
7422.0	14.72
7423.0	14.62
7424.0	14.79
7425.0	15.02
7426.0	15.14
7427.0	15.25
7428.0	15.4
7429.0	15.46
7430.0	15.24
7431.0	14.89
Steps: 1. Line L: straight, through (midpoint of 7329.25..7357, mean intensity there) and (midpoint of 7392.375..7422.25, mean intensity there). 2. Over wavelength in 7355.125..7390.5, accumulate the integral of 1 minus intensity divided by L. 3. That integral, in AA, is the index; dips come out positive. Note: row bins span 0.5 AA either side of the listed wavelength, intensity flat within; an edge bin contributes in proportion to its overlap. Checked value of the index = 0.1 AA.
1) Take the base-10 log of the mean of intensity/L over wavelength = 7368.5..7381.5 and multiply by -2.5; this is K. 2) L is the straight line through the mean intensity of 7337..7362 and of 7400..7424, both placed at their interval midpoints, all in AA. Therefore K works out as 0.01 mag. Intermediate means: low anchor 15.3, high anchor 15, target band 15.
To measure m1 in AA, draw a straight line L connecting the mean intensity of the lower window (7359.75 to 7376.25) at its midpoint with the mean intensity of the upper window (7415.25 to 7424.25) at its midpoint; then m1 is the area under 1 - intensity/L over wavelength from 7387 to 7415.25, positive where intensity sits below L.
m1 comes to -0.3 AA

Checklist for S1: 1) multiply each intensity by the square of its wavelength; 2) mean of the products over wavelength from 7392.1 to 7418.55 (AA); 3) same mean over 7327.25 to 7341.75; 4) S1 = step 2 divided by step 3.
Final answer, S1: 1.02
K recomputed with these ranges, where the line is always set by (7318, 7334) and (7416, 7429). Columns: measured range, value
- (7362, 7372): 0.01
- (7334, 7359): 0.00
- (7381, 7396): 0.00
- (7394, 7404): -0.02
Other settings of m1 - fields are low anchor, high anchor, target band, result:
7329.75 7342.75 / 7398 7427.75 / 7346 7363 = -0.3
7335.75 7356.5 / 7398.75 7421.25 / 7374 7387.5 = 0.1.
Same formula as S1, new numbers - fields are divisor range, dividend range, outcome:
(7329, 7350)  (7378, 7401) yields 1.02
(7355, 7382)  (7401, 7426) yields 1.00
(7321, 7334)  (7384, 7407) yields 1.02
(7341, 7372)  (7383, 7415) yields 1.00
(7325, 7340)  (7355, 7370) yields 1.01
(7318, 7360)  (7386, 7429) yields 1.01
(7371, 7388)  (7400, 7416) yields 1.01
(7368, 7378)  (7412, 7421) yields 1.02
